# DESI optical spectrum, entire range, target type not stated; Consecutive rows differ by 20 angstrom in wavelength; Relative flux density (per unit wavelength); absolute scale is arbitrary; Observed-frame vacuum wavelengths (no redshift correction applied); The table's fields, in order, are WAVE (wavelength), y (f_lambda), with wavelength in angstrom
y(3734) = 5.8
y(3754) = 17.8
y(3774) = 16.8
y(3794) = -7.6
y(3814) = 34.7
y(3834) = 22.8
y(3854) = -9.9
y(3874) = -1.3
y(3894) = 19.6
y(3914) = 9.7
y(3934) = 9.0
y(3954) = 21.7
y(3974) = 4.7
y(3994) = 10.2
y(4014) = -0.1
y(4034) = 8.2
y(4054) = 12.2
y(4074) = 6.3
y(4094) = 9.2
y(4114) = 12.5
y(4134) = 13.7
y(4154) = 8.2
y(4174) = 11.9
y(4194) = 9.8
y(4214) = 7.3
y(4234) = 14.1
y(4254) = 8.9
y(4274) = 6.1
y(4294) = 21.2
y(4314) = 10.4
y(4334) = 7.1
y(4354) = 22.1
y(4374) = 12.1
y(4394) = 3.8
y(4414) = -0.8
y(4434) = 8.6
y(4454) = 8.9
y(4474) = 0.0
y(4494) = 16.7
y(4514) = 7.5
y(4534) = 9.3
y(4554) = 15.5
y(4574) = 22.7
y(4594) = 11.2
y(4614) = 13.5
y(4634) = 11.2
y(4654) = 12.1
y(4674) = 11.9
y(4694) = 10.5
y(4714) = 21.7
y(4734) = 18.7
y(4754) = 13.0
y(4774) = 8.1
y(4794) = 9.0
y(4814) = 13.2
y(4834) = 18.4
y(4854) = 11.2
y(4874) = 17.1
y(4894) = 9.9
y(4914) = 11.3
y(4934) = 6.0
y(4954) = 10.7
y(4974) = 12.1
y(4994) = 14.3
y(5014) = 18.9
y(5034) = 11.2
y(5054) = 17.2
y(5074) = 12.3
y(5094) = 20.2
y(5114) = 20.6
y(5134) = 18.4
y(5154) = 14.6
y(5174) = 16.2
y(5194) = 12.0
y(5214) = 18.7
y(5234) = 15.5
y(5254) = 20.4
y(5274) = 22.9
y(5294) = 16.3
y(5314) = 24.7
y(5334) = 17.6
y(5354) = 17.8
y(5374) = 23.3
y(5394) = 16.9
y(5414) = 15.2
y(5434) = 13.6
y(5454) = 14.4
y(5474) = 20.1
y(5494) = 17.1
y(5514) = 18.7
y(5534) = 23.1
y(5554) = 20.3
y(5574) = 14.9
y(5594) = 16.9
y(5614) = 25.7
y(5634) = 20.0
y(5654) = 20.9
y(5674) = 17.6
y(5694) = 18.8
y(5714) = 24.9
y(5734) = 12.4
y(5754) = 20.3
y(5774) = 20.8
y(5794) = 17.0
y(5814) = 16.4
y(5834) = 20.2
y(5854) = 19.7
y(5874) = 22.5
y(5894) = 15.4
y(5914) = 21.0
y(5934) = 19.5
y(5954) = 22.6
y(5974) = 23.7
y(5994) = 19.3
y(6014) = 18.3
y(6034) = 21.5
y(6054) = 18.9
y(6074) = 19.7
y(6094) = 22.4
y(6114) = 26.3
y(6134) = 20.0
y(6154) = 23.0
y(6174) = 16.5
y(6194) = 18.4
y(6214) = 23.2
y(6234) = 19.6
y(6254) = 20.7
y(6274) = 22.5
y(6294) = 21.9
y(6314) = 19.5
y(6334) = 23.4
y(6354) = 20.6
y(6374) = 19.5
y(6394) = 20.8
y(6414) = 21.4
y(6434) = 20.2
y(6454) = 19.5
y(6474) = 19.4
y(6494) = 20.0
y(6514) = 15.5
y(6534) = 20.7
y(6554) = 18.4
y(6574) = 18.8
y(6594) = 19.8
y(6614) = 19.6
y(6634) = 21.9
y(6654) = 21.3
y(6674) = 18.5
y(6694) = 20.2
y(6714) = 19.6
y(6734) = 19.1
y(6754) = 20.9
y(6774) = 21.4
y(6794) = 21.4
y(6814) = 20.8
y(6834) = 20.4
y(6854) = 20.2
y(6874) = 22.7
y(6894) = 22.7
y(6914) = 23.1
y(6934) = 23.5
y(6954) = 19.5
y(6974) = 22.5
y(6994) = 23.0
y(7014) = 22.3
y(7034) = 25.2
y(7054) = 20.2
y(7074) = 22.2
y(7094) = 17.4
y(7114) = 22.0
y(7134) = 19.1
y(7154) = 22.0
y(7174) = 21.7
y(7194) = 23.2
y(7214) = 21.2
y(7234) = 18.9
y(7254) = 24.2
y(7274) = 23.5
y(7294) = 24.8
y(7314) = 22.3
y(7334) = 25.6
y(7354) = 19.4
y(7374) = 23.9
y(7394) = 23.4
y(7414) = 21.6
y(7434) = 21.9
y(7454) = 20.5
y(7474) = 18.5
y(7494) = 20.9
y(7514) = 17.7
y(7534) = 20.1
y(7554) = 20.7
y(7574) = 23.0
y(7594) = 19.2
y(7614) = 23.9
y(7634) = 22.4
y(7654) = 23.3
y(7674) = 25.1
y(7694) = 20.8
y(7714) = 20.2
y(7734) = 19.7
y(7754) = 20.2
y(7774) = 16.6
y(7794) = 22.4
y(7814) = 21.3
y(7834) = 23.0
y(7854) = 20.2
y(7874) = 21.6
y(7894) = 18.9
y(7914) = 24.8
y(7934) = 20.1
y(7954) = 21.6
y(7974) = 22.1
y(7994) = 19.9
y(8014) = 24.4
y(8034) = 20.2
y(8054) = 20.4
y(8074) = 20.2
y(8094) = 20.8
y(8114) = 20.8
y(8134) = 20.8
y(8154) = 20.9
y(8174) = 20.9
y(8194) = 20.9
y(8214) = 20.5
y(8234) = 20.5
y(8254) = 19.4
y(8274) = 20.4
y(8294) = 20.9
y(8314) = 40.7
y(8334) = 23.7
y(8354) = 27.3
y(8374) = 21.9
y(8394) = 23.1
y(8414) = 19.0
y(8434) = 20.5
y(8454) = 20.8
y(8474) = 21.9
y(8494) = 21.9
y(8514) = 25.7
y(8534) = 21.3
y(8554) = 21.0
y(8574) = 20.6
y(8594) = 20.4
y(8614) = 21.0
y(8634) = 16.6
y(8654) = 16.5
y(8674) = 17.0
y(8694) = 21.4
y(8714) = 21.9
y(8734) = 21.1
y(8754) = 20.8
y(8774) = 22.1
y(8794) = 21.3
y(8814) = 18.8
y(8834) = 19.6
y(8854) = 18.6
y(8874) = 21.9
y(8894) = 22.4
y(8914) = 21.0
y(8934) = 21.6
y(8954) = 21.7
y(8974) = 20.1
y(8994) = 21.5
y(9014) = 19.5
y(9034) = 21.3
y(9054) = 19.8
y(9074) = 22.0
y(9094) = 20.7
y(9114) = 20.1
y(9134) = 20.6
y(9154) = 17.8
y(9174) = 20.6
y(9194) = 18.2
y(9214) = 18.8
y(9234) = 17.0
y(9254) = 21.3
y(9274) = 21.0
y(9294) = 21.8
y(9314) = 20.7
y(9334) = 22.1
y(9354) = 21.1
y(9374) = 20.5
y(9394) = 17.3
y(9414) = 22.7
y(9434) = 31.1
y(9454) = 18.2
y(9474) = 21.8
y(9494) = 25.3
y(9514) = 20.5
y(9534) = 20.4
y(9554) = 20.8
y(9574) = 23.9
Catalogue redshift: 0.267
